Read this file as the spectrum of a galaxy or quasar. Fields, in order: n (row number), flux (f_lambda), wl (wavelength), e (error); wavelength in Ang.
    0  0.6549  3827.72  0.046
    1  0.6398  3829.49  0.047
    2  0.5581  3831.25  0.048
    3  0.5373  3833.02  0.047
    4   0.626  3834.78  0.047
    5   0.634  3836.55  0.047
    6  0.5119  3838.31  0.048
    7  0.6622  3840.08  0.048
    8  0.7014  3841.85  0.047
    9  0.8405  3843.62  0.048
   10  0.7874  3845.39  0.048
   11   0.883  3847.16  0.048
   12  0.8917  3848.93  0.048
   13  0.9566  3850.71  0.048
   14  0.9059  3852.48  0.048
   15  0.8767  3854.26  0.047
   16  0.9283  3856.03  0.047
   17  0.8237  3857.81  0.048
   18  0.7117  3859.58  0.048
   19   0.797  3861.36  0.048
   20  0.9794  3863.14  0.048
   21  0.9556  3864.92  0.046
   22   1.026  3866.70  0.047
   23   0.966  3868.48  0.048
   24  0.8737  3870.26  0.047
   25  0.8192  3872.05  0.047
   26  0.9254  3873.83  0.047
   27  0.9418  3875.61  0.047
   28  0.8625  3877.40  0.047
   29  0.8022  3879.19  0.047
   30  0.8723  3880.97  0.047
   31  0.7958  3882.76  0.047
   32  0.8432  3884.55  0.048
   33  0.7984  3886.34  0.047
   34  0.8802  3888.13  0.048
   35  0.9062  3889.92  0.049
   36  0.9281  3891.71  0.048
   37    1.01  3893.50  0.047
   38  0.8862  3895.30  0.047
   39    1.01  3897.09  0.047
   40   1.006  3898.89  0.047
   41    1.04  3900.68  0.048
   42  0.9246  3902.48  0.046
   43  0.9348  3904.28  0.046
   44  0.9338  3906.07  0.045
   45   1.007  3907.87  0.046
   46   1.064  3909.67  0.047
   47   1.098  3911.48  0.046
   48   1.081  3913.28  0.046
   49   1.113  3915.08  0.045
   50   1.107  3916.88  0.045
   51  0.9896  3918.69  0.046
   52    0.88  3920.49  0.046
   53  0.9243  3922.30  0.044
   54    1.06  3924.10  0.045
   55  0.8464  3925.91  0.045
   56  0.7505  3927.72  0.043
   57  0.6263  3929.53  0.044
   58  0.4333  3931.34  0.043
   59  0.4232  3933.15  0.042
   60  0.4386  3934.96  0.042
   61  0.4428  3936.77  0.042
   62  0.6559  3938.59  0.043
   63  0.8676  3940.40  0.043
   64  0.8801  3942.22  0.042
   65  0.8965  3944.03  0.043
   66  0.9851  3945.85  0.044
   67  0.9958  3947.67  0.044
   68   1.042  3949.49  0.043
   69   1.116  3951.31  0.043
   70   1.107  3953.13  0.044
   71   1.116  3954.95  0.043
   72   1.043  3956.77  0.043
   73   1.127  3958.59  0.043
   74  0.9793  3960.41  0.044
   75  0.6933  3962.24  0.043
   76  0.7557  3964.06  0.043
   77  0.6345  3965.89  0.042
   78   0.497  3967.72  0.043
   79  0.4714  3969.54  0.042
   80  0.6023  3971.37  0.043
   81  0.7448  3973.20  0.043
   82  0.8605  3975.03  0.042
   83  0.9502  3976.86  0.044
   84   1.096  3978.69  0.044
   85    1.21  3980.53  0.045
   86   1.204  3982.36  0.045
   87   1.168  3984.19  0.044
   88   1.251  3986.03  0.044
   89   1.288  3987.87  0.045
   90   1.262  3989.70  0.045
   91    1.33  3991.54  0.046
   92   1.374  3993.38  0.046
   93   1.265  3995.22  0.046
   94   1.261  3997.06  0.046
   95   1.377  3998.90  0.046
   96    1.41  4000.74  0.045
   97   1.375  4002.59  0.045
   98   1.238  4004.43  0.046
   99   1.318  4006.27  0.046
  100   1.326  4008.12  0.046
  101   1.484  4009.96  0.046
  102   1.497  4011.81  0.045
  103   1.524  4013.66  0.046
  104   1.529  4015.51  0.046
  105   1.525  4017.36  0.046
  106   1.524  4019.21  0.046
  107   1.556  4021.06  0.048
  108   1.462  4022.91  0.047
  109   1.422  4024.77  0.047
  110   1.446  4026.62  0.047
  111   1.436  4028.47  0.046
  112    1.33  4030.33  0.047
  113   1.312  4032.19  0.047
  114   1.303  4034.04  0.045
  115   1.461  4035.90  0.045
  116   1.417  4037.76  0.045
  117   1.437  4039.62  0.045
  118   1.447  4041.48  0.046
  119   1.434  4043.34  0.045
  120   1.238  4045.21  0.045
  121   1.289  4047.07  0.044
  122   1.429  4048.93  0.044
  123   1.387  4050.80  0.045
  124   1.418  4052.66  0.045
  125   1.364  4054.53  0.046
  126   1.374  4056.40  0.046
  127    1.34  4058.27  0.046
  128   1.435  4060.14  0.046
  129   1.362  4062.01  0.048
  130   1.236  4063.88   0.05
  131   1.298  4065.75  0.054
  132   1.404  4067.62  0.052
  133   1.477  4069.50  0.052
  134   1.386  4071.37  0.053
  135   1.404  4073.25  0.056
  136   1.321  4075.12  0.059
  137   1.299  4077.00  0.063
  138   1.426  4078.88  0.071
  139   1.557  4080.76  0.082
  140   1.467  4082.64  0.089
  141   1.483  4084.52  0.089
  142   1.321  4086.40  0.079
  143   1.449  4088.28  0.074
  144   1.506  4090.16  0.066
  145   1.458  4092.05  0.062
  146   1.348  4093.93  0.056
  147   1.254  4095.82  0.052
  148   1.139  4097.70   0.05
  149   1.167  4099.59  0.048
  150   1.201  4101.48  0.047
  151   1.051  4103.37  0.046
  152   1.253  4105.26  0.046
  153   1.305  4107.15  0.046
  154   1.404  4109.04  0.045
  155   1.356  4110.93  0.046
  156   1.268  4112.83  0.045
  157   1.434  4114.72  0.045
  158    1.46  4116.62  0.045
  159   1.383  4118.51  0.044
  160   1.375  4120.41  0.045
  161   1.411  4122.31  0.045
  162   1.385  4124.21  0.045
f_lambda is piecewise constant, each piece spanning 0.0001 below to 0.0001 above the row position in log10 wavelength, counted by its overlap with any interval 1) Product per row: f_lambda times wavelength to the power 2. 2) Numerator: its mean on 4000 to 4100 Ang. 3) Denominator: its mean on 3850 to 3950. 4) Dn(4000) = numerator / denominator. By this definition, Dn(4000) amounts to 1.70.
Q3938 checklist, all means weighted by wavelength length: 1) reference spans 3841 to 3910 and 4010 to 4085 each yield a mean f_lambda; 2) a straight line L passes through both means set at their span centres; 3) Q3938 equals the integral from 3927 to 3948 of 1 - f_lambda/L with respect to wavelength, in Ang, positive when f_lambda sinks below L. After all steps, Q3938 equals 7.65 Ang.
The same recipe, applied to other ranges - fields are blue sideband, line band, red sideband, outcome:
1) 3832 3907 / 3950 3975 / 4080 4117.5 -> 5.0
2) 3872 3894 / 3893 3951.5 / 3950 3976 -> -2.0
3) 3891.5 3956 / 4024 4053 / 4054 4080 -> -2.6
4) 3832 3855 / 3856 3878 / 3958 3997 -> -2.7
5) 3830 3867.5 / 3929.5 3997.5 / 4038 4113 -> 9.9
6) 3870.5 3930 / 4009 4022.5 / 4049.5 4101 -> -3.3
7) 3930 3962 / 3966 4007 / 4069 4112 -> -4.5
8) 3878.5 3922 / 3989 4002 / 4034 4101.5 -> -1.5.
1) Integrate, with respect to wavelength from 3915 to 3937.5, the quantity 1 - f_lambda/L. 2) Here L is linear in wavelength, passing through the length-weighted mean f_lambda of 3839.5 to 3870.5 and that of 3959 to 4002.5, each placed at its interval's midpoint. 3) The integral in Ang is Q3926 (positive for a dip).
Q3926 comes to 4.7 Ang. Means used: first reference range 0.867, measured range 0.762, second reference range 1.04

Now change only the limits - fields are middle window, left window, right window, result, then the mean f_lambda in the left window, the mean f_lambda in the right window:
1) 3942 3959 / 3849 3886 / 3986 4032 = 2.1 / 0.882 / 1.39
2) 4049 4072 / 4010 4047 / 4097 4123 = 0.1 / 1.43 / 1.3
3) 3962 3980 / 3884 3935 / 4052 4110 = 5.5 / 0.902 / 1.35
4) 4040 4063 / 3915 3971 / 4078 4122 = -3.6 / 0.829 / 1.35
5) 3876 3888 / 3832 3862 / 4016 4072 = 0.6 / 0.768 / 1.4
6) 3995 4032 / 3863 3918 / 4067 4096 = -5.0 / 0.948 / 1.41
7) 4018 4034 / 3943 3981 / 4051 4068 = -3.1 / 0.897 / 1.36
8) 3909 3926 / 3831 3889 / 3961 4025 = -0.8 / 0.821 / 1.18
